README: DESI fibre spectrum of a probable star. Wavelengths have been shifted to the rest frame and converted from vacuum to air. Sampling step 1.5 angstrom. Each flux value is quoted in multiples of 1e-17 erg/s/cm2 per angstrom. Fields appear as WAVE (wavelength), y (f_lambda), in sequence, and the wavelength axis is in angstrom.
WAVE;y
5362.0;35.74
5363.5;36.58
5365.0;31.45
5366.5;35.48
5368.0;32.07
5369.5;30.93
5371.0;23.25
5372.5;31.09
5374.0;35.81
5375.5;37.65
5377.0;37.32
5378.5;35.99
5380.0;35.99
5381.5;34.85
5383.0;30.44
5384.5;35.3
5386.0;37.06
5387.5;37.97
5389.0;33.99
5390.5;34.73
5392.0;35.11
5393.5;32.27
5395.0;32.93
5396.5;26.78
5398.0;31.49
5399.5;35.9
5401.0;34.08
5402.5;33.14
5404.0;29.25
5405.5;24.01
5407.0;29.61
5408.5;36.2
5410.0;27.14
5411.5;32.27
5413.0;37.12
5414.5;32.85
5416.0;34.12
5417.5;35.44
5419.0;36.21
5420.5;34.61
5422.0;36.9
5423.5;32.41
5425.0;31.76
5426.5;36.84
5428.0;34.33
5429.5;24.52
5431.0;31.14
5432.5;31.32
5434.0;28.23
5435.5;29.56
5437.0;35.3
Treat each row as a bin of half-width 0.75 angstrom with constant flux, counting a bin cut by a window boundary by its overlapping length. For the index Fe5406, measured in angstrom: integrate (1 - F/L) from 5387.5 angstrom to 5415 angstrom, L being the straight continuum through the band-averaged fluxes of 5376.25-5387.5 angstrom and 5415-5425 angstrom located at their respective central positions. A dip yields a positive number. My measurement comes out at 2.2 angstrom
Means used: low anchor 35.5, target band 32.3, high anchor 34.7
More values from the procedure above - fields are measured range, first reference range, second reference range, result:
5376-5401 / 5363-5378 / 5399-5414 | -1.4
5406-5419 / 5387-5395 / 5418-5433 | 0.2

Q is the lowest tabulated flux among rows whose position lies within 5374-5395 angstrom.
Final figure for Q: 30.44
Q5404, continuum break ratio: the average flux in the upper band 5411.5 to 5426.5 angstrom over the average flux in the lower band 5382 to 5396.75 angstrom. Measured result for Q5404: 1.0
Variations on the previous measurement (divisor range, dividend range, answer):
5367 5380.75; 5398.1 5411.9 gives 0.94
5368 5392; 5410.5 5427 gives 1.01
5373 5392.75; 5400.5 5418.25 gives 0.90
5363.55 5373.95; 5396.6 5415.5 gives 1.01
